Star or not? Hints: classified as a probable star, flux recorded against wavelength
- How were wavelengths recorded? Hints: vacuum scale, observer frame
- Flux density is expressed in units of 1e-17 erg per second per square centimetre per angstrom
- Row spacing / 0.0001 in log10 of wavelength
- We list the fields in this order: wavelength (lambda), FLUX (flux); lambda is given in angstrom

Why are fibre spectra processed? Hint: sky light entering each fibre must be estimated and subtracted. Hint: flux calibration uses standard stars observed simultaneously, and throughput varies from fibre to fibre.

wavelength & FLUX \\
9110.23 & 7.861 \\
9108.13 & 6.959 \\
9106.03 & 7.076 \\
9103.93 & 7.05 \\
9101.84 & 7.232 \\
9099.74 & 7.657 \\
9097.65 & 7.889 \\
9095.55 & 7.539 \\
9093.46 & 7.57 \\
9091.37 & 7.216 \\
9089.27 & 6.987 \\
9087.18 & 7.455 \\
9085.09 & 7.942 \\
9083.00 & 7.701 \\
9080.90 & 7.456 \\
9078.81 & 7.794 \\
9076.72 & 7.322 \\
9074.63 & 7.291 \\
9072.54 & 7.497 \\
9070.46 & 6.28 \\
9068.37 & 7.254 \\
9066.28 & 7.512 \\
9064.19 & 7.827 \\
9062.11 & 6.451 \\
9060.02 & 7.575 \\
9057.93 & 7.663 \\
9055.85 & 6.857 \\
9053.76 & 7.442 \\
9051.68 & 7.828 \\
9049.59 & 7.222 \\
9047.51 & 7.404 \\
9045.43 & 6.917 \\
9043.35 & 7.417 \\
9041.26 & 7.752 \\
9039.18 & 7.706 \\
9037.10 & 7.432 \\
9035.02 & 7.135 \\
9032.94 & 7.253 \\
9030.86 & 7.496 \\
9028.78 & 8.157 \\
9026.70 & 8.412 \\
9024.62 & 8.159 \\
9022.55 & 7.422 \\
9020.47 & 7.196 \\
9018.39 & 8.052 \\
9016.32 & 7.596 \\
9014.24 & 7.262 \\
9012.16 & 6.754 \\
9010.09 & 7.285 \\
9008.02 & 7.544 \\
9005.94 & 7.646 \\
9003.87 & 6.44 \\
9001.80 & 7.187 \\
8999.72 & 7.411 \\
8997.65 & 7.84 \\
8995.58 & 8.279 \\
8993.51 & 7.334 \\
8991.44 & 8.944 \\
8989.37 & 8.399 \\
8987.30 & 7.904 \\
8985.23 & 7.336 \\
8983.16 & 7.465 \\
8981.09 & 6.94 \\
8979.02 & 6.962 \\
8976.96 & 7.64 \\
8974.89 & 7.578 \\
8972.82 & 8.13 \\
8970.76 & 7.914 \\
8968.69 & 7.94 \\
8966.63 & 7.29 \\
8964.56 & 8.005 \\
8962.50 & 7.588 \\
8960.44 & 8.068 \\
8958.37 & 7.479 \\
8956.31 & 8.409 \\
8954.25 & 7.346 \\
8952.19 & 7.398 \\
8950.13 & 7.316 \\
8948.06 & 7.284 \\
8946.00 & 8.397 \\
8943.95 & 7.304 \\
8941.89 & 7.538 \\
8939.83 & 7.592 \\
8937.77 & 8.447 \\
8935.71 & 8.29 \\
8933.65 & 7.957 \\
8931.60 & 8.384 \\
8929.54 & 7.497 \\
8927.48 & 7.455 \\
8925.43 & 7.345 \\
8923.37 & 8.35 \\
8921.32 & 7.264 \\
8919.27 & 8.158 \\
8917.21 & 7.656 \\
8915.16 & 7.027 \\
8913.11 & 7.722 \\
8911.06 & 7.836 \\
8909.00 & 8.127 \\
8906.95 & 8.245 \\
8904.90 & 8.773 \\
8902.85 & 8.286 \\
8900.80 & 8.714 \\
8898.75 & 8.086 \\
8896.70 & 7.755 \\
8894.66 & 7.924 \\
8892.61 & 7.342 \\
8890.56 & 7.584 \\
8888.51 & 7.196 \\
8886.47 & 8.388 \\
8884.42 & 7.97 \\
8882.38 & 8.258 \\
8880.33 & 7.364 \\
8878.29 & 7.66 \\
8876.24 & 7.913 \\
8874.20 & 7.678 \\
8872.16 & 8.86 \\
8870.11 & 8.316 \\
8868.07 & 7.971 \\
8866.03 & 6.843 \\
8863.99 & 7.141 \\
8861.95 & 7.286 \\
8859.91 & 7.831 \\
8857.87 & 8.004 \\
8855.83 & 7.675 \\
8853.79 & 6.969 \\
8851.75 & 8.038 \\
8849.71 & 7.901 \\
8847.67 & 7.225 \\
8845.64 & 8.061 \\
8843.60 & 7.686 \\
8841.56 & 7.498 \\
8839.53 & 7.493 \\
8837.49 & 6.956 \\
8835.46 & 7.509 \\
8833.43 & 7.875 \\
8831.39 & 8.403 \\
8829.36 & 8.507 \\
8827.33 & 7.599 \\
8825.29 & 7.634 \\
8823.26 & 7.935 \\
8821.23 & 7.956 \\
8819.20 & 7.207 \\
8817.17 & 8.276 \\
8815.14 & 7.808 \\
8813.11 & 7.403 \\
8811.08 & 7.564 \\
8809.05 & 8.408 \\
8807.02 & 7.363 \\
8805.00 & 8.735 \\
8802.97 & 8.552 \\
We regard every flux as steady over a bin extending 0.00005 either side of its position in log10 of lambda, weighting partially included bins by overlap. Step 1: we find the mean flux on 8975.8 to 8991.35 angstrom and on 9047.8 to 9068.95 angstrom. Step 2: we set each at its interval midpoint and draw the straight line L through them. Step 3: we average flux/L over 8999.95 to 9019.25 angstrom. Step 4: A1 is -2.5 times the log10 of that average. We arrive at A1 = 0.03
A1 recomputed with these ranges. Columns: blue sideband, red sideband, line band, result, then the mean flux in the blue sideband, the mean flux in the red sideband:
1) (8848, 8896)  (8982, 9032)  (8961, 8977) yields -0.015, 7.74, 7.64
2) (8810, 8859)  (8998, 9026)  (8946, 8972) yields -0.029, 7.72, 7.41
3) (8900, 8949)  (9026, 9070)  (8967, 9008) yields 0.004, 7.9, 7.44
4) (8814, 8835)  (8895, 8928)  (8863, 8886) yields 0.013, 7.91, 7.93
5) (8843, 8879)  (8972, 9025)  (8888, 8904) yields -0.029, 7.73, 7.56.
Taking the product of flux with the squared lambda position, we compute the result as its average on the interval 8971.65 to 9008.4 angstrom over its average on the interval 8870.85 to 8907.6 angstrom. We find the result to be 1.0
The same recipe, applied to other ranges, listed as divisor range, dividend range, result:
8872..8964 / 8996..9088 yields 0.98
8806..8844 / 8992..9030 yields 1.02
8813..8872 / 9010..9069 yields 1.01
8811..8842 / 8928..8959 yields 1.03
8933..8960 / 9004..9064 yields 0.98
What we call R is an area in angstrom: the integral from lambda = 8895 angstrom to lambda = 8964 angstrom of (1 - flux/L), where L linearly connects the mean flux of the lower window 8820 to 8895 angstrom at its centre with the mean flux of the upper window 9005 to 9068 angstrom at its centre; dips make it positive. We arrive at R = -2.0 angstrom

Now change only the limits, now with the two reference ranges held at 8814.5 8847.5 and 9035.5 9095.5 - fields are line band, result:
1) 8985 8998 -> -0.96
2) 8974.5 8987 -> 0.30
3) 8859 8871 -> 0.24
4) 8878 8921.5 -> -1.38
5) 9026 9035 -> -0.35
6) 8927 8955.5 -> -0.58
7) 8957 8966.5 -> -0.26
